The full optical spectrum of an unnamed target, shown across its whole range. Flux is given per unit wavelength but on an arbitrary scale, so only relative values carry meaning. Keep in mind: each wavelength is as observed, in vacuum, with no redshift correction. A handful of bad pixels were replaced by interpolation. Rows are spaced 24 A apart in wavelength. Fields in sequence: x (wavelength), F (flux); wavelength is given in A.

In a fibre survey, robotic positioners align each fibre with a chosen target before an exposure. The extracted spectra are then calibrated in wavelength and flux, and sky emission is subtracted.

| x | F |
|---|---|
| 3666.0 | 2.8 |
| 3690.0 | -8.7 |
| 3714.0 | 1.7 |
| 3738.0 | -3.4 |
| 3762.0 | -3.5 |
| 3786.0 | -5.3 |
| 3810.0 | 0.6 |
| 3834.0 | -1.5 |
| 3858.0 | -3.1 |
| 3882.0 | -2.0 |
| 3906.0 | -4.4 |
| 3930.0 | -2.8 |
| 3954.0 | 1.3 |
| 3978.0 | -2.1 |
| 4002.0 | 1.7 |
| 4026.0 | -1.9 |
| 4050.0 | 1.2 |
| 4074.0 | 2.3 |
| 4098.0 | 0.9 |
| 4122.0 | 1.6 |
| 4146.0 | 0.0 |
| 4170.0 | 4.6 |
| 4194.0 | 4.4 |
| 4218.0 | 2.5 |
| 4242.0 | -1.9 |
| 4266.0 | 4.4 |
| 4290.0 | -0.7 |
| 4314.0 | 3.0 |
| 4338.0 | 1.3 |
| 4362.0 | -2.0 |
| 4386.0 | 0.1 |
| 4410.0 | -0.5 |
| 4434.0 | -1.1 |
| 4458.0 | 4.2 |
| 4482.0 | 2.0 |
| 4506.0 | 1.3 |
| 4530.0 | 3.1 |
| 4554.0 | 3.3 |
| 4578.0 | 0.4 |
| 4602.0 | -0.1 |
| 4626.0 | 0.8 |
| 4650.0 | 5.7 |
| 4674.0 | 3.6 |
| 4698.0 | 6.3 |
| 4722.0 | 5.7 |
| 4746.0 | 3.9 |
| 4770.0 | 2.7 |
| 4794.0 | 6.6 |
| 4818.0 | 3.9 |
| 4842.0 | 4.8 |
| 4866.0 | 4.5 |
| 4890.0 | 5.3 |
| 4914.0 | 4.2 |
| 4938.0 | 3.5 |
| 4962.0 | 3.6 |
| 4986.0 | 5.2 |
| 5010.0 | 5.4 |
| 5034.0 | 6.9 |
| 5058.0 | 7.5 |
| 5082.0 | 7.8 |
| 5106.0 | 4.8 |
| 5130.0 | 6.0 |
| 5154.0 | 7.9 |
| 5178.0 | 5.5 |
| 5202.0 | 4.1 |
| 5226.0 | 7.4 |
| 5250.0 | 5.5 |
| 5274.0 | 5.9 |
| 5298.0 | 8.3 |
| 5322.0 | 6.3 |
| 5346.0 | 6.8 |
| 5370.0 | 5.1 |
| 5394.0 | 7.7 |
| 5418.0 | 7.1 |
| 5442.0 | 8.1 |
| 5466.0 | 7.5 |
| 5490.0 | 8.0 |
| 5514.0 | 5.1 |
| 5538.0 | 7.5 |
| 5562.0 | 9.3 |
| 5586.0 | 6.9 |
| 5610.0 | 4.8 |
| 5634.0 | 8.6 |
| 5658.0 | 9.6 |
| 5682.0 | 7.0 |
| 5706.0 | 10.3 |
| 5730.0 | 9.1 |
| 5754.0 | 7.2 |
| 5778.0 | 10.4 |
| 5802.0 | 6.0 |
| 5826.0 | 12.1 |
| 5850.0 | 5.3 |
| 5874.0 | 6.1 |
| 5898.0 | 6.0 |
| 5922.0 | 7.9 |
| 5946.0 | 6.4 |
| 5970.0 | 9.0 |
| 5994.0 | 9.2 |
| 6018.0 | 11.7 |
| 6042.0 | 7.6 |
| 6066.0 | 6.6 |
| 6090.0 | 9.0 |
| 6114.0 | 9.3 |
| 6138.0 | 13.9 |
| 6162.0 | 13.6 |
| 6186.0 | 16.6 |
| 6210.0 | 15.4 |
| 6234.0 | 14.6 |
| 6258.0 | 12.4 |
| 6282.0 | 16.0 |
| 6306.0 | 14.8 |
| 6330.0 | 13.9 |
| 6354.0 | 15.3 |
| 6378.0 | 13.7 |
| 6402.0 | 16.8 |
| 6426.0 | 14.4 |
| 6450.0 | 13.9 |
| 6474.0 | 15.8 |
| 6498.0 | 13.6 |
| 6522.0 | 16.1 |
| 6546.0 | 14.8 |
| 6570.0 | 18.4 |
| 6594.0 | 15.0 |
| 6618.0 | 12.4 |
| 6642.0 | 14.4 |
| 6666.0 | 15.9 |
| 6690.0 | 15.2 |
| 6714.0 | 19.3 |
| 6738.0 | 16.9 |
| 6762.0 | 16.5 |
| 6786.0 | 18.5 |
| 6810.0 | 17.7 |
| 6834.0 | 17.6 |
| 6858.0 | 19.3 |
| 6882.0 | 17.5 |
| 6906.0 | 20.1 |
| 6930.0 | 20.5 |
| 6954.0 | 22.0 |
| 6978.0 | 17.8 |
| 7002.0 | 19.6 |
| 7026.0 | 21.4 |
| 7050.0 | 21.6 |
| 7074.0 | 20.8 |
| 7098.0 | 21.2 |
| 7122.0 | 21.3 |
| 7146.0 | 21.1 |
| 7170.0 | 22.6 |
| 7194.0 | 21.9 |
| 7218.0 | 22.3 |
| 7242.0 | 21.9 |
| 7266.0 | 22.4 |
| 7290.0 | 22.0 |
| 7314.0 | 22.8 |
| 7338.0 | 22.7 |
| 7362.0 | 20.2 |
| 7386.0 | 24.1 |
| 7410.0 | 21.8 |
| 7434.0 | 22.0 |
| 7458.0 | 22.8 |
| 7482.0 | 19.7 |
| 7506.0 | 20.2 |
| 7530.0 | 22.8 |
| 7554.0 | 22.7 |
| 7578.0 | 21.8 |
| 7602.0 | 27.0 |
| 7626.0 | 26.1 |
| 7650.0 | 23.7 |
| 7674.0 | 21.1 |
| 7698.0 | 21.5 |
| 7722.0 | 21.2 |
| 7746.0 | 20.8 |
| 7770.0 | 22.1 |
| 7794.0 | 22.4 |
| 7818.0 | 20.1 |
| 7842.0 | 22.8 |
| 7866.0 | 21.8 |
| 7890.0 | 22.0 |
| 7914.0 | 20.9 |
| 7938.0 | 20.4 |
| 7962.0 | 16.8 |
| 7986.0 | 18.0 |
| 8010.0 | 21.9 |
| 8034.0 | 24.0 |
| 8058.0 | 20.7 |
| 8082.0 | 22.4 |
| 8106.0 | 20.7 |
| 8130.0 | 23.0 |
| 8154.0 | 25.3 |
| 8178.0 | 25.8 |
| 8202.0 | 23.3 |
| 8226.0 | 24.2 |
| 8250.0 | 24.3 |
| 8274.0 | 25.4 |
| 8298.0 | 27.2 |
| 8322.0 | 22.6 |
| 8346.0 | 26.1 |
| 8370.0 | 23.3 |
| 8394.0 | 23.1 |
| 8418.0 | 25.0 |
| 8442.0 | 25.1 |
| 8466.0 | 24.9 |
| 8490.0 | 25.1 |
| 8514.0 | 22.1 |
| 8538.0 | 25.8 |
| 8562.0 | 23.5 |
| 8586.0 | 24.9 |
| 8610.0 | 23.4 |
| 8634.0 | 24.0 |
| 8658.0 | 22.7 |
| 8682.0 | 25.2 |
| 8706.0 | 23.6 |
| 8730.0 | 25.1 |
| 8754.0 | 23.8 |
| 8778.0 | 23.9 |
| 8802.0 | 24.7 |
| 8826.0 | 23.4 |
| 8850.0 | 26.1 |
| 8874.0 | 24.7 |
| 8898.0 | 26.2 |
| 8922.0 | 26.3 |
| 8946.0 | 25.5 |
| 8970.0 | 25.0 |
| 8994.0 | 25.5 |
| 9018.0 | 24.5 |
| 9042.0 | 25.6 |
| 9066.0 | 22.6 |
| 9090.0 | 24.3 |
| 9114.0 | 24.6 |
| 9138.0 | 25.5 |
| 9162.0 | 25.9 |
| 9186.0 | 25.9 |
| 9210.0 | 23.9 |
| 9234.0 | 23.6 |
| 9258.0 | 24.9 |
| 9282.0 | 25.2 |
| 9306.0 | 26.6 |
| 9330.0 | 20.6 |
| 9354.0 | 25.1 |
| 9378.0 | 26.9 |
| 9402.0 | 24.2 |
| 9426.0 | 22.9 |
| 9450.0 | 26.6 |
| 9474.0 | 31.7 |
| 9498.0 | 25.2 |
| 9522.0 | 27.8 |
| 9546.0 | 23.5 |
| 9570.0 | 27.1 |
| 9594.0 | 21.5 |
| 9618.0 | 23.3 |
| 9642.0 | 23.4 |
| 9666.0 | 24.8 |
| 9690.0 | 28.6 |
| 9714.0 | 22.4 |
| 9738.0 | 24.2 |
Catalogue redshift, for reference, 0.539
